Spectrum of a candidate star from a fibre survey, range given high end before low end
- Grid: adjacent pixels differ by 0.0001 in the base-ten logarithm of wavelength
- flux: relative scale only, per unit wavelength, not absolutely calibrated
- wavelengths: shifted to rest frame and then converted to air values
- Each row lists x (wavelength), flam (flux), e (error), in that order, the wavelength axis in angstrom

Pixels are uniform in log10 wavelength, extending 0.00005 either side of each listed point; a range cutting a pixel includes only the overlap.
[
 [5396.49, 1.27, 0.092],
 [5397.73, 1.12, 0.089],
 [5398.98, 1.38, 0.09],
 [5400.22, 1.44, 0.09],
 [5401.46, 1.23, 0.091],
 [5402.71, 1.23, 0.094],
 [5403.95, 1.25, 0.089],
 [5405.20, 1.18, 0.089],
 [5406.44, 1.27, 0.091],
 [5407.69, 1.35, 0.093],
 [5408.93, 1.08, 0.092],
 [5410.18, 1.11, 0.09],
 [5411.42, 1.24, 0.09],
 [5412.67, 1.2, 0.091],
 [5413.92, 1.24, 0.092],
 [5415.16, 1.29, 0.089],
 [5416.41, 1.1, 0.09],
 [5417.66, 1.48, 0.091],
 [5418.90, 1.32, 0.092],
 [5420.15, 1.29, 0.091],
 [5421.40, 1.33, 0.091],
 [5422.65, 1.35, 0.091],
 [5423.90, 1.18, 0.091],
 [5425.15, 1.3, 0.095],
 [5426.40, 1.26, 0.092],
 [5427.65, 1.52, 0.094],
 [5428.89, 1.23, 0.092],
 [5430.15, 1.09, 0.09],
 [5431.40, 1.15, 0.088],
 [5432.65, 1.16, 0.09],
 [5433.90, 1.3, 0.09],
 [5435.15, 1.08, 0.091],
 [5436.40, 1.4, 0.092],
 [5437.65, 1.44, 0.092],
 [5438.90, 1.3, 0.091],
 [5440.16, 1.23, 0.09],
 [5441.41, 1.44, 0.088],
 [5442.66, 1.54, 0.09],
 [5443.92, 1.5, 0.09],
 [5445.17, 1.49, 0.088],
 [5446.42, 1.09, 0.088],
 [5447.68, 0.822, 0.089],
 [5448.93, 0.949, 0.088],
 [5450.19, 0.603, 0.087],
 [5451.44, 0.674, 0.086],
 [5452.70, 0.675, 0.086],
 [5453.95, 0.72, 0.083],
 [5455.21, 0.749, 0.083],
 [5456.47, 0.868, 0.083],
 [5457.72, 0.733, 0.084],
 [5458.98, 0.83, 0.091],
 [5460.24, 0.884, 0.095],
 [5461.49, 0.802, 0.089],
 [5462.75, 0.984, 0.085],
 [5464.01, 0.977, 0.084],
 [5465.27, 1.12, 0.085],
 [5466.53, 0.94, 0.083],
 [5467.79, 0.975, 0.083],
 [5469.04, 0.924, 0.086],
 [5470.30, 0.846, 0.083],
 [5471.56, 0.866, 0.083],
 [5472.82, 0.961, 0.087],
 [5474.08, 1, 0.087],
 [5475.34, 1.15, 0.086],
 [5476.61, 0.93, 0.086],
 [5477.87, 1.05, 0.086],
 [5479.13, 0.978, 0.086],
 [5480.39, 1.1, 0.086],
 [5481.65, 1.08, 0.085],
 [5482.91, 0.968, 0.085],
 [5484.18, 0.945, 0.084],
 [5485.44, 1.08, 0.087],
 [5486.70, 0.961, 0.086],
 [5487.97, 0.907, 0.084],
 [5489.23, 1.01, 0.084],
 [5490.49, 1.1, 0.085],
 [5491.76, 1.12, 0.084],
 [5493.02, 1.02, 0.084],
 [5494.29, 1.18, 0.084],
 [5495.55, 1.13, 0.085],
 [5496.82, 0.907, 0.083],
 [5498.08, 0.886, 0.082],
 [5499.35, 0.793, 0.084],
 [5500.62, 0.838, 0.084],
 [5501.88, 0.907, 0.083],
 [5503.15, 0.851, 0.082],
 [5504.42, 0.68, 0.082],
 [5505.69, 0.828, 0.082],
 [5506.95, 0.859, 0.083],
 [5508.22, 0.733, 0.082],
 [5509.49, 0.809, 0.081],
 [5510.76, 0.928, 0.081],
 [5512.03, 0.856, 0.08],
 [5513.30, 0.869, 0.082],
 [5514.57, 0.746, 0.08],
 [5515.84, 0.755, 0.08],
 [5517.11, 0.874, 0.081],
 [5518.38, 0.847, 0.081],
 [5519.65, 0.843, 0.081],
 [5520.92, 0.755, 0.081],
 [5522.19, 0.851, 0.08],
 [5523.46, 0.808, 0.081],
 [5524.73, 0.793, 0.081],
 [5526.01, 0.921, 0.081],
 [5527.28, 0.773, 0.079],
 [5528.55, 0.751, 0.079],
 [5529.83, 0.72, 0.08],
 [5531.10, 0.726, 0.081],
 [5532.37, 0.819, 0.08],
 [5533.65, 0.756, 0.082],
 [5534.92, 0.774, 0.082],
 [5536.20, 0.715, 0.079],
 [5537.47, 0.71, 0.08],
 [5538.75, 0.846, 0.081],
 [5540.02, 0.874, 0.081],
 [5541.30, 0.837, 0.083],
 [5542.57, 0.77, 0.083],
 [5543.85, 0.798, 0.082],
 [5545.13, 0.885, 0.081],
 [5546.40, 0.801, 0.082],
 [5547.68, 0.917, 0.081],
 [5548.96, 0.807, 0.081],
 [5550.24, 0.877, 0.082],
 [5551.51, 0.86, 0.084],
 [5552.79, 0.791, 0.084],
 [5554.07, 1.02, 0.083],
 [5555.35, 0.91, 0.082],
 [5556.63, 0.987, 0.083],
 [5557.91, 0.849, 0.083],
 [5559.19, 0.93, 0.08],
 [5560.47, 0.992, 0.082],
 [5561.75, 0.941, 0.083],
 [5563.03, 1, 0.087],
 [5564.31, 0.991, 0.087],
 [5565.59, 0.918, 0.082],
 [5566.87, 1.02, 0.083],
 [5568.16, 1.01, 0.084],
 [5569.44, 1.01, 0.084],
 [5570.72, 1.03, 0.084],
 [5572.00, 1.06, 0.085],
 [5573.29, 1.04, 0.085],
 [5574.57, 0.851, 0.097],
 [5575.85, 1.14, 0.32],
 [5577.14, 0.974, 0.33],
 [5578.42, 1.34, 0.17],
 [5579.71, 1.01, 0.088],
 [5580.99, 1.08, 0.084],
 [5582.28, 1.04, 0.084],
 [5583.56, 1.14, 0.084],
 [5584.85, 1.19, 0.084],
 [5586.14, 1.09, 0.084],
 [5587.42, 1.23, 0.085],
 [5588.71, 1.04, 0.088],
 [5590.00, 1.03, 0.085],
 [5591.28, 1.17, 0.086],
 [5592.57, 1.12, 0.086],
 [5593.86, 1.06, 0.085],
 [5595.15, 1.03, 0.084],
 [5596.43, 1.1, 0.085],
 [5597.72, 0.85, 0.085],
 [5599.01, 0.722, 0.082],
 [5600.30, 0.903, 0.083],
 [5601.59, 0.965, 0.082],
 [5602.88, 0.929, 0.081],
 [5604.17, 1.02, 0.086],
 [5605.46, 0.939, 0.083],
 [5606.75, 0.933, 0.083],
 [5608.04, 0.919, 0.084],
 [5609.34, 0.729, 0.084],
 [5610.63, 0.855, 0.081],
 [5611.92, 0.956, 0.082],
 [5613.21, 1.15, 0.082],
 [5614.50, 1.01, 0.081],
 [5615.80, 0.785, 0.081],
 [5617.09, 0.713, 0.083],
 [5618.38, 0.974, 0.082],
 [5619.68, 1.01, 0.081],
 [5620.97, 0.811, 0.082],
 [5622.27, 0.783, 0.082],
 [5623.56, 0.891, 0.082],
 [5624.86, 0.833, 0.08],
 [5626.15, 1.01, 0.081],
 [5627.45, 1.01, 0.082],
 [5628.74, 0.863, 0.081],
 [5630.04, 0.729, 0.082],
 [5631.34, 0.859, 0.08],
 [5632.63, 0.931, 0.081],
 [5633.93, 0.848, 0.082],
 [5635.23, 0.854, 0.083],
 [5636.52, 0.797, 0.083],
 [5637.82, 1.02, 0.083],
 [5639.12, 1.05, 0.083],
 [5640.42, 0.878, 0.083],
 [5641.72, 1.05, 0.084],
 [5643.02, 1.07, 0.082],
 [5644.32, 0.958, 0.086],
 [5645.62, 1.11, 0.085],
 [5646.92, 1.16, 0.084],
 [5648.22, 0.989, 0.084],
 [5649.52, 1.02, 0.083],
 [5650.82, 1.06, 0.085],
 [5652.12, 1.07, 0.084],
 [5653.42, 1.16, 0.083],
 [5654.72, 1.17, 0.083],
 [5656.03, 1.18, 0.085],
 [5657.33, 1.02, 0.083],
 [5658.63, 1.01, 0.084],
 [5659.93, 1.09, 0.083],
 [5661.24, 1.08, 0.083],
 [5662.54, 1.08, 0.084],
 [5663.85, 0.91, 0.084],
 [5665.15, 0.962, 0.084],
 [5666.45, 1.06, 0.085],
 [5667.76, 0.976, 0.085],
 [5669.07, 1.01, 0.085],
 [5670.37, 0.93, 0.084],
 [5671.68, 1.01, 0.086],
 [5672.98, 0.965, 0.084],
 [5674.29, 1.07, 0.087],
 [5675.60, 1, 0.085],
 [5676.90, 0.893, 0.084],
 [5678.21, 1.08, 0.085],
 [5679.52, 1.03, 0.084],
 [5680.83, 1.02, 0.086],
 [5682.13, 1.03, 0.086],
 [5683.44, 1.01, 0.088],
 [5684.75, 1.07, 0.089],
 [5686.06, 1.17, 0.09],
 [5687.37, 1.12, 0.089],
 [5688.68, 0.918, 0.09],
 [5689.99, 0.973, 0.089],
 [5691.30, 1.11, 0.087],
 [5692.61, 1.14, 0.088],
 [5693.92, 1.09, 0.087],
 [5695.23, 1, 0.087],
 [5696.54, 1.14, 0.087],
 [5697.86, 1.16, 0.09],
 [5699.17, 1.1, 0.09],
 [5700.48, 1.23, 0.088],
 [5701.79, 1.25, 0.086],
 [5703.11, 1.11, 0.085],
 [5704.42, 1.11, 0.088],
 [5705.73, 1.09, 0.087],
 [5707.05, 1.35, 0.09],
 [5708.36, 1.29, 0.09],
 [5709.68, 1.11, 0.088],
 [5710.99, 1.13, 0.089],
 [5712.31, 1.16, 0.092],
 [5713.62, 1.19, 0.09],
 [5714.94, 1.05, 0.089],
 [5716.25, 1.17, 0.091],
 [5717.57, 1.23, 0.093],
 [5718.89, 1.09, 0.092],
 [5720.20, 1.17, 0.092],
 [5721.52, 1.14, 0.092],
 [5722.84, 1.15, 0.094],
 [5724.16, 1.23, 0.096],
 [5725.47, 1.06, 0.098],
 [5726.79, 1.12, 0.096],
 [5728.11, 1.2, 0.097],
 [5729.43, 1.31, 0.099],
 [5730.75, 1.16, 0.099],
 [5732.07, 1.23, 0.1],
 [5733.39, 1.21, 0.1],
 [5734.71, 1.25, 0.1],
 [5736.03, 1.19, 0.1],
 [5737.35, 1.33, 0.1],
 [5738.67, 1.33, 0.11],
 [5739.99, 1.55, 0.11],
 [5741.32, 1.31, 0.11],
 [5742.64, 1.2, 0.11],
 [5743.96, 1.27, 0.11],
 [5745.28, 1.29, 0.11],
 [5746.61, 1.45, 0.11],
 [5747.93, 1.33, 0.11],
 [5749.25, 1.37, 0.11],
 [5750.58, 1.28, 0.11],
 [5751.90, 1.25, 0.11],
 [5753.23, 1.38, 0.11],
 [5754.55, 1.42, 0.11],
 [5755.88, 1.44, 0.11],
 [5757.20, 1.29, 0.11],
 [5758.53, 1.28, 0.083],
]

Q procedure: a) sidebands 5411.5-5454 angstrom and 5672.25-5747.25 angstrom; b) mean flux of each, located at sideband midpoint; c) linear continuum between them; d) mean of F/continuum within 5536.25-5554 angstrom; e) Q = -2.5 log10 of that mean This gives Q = 0.38 mag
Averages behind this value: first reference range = 1.21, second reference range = 1.15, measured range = 0.831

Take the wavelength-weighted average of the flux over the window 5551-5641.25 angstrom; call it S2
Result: 0.965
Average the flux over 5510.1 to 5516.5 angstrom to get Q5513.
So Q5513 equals 0.83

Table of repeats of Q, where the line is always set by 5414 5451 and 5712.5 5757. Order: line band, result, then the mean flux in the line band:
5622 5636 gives 0.387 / 0.876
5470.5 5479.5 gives 0.258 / 0.984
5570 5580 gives 0.182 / 1.06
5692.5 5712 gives 0.089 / 1.15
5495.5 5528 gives 0.437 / 0.834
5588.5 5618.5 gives 0.295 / 0.953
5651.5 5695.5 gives 0.199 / 1.04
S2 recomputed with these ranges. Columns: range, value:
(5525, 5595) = 0.943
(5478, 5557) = 0.875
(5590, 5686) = 0.979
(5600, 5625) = 0.907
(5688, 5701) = 1.08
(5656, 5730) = 1.09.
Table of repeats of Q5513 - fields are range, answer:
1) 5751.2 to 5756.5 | 1.37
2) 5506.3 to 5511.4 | 0.833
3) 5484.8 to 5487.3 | 1.02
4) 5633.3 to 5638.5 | 0.881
